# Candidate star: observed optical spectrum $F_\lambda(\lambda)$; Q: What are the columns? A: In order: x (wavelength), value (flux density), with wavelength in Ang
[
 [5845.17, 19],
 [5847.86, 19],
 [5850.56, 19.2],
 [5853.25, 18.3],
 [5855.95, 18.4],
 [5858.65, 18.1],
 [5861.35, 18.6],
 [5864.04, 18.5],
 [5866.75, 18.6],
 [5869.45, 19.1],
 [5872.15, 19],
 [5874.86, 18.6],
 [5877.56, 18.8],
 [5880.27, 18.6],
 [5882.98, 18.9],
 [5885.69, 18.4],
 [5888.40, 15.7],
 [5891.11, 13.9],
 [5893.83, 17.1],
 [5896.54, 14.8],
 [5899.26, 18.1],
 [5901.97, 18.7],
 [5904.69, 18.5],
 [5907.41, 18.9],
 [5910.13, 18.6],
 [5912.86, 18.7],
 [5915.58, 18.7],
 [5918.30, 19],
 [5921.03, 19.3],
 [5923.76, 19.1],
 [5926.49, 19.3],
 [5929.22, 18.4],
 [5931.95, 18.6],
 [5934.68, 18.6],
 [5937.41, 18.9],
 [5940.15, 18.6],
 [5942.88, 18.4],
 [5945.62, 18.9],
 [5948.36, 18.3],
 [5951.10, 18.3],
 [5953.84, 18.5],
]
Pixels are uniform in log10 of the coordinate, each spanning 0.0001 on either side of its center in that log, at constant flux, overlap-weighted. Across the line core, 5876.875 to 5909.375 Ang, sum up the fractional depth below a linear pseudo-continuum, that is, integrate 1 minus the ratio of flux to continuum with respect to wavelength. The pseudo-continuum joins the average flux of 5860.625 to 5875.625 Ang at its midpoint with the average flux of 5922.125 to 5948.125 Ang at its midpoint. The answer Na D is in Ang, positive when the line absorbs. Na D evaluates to 2.1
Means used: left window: 18.7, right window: 18.7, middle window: 17.5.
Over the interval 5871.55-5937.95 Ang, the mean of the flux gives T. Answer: 18.2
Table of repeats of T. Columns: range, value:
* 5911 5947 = 18.8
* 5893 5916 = 18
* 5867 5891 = 18.2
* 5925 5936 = 18.7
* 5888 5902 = 16.2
